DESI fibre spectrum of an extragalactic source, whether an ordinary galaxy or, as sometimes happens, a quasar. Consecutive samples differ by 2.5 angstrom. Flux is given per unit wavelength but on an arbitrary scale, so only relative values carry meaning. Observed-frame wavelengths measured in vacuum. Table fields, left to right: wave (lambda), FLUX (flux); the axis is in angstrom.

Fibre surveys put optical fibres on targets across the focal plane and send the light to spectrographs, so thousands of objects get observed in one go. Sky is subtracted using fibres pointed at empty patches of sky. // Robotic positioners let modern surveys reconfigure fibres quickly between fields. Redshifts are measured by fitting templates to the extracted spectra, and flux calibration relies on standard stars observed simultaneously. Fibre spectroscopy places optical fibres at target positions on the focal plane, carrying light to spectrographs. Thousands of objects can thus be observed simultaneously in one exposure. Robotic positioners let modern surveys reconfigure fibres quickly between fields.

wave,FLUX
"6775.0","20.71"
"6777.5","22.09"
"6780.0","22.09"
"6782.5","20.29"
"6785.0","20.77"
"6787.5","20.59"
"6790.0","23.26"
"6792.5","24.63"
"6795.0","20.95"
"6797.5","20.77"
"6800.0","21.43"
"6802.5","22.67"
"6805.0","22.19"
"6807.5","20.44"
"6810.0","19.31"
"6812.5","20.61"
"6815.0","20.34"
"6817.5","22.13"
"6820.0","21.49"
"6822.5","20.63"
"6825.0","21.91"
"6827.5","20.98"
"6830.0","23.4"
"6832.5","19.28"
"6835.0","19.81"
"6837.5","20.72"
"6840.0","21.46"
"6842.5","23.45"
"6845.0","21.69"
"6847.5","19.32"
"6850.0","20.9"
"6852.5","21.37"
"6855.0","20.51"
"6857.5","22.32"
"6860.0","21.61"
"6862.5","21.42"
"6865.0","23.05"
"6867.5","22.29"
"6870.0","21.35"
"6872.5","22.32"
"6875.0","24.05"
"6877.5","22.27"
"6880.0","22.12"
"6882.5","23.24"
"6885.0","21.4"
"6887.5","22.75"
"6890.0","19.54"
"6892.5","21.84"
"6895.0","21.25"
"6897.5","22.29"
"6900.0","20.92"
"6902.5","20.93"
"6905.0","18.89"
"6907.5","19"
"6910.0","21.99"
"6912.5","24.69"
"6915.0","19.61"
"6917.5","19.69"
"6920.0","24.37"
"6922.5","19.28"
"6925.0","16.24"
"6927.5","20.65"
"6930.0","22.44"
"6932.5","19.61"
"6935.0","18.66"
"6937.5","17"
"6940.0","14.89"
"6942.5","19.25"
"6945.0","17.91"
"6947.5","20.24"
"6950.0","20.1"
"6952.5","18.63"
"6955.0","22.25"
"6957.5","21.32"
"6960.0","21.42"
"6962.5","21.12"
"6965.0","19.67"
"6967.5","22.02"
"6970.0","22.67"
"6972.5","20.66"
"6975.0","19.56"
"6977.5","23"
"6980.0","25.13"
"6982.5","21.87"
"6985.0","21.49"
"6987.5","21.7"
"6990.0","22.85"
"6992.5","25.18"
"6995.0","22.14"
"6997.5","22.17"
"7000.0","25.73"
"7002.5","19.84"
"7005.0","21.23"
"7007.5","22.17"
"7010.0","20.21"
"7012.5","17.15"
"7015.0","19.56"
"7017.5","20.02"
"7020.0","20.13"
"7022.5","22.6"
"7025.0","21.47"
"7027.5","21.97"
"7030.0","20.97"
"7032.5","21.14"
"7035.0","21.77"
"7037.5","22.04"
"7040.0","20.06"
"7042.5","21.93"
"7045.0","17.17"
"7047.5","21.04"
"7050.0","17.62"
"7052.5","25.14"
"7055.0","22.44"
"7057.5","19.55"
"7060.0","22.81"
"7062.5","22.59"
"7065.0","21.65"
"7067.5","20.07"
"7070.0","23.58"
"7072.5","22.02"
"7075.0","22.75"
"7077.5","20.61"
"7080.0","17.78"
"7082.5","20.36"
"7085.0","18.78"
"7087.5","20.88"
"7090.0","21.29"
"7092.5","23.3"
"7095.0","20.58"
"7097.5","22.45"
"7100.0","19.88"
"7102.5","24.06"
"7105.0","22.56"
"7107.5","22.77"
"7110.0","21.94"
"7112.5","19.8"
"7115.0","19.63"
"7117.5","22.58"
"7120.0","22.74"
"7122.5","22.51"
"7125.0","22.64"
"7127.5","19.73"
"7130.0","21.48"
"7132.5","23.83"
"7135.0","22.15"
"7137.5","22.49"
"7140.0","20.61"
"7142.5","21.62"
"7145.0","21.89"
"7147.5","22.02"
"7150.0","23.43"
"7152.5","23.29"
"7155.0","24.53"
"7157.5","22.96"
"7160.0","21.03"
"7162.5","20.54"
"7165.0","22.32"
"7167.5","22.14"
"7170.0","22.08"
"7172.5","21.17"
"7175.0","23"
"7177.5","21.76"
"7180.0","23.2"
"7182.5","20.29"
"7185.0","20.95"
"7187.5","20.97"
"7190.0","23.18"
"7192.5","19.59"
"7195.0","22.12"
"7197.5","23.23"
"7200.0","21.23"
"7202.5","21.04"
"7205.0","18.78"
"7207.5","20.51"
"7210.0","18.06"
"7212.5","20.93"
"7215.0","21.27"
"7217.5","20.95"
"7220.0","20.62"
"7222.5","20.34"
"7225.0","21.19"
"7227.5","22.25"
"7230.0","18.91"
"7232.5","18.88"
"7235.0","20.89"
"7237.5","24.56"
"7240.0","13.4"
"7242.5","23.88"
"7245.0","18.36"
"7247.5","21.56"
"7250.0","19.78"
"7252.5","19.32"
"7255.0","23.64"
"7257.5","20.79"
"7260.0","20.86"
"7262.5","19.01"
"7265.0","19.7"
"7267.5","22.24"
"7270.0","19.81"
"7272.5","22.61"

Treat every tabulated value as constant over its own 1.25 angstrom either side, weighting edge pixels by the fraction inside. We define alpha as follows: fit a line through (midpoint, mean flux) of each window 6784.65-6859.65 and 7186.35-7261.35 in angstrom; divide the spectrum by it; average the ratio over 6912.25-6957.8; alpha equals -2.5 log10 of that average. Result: 0.08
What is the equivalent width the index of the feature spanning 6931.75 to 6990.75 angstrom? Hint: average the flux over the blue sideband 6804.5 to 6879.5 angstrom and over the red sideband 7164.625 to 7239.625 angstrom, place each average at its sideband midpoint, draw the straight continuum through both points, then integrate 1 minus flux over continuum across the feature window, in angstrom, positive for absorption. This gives 2.2 angstrom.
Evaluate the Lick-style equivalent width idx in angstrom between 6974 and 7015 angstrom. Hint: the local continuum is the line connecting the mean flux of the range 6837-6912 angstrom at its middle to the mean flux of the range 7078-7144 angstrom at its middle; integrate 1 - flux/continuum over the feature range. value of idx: -0.7 angstrom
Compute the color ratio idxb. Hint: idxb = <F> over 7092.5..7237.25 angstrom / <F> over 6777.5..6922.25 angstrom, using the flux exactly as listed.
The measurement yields 1.00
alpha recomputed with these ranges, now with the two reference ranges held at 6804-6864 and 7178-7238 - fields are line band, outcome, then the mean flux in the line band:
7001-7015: 0.047 mag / 20.2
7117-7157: -0.068 mag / 22.4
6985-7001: -0.101 mag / 23.1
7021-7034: -0.028 mag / 21.6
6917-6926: 0.057 mag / 20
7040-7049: 0.056 mag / 20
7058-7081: -0.025 mag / 21.5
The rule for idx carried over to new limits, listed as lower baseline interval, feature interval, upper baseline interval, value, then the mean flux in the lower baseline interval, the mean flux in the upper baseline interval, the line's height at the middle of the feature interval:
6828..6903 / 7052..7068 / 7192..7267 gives -0.71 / 21.6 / 20.5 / 21.1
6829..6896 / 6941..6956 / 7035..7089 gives 1.24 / 21.7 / 21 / 21.4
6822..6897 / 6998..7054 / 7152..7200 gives 2.14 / 21.6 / 22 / 21.8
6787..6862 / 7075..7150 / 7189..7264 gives -2.54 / 21.3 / 20.6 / 20.8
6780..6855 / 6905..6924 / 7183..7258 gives 0.11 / 21.3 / 20.7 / 21.1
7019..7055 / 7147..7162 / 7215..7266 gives -1.49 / 21.1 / 20.5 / 20.7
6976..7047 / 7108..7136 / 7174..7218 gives -0.59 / 21.5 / 21.2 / 21.3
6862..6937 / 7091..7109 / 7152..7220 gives -0.67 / 21.2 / 21.5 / 21.4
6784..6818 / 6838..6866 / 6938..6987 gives -0.45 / 21.4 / 20.7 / 21.2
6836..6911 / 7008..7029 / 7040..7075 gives 0.92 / 21.5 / 21.4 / 21.4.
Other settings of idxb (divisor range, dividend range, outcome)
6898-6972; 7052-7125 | 1.07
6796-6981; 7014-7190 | 1.03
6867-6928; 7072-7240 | 1.01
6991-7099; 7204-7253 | 0.95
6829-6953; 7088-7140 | 1.05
